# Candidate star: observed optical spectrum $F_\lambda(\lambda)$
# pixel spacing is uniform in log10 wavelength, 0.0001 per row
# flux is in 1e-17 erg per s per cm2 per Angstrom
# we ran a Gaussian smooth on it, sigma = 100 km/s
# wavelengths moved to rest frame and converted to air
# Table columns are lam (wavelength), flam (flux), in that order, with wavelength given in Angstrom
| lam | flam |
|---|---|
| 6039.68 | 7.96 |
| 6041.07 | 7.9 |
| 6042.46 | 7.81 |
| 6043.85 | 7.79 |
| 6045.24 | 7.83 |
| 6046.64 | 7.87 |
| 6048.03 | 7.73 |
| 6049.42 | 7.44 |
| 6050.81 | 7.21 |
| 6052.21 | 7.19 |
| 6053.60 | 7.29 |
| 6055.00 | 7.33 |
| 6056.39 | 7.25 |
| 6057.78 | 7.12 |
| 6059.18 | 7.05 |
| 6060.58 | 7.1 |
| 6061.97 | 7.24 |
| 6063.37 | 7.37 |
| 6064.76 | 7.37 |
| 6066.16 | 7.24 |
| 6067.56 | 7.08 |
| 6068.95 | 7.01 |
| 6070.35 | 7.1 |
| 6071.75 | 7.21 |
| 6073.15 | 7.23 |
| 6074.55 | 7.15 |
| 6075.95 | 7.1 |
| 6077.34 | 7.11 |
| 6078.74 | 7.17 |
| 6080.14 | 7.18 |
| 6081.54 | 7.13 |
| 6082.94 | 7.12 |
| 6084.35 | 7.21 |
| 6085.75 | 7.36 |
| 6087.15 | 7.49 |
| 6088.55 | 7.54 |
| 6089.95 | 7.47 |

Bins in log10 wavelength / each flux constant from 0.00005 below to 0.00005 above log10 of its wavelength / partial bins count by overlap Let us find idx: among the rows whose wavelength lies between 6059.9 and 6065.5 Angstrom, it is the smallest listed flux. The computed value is 7.1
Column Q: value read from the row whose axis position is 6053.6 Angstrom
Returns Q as 7.29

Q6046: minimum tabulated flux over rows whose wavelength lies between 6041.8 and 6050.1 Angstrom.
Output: 7.44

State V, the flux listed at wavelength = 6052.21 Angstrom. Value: 7.19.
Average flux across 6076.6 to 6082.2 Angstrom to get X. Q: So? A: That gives 7.16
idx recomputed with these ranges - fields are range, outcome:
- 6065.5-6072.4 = 7.01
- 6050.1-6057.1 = 7.19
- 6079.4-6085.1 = 7.12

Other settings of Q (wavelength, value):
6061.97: 7.24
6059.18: 7.05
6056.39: 7.25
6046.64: 7.87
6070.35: 7.1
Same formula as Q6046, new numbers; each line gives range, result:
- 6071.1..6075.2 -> 7.15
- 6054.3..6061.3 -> 7.05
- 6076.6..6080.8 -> 7.11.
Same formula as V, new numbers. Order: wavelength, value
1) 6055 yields 7.33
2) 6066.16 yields 7.24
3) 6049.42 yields 7.44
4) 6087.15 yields 7.49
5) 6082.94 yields 7.12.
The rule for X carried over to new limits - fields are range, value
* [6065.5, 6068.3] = 7.17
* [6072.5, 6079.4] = 7.16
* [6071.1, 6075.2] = 7.19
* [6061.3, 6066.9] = 7.3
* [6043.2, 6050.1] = 7.73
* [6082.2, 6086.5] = 7.22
